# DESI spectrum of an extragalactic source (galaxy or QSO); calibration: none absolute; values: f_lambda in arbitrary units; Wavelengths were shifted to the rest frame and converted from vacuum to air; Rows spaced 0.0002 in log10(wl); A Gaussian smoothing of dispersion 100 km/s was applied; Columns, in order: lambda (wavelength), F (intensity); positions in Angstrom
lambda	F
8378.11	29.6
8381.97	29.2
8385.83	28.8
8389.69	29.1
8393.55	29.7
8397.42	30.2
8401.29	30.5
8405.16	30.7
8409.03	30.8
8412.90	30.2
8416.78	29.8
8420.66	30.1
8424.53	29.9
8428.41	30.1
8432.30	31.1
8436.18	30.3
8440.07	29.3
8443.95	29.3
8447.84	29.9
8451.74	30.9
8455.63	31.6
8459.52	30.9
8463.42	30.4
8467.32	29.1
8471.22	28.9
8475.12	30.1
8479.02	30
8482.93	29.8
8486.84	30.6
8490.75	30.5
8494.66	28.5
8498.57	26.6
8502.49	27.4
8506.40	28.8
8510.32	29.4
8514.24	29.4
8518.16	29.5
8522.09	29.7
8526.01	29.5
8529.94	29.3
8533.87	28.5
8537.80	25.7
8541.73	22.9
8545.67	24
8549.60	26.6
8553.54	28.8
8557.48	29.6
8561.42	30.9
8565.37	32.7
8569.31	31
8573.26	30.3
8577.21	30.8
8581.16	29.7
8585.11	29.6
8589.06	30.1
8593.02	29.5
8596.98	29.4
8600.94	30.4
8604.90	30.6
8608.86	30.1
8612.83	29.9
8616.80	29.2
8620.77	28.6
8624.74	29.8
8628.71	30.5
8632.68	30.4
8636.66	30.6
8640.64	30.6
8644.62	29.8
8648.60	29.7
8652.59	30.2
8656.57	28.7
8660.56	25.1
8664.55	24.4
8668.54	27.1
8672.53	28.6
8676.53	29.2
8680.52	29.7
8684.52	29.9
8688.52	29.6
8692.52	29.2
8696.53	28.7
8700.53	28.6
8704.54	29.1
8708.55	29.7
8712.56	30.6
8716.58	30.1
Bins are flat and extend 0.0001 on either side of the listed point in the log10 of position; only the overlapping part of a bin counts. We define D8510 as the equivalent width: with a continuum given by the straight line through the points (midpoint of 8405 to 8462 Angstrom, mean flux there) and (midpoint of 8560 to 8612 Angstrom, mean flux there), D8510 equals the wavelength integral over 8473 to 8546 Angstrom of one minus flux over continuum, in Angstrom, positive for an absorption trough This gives 4.4 Angstrom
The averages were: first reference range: 30.3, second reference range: 30.4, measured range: 28.5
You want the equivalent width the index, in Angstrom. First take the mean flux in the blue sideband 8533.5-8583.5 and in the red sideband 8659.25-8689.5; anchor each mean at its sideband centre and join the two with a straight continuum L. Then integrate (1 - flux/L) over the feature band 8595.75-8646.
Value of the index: -3.1 Angstrom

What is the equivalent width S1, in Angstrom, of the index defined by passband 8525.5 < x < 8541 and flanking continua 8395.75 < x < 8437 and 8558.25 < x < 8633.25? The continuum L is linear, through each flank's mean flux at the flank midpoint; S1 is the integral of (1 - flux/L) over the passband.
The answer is 1.3 Angstrom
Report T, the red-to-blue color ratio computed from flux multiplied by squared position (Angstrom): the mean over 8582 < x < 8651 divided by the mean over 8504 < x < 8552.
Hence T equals 1.1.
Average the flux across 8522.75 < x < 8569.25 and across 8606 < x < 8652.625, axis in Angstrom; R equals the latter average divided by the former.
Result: 1.06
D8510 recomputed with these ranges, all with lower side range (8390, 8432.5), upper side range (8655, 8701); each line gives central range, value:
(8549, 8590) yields -1.55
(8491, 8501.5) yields 0.55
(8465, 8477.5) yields 0.14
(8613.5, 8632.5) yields -0.67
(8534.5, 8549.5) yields 2.23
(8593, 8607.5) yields -0.63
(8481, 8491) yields -0.21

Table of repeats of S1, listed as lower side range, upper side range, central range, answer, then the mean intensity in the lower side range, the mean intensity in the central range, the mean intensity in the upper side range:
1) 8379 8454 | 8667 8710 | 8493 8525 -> 1.06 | 30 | 28.7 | 29.1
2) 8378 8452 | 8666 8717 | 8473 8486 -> -0.10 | 30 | 30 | 29.2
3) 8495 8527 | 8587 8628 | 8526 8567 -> 1.69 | 28.8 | 27.9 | 29.8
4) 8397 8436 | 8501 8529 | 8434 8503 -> -0.03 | 30.3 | 29.7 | 29.1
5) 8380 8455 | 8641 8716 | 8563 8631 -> -2.15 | 30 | 30.1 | 28.8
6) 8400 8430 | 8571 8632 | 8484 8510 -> 1.12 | 30.3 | 28.8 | 29.9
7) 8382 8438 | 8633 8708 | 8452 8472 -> -0.33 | 30.1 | 30.3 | 28.9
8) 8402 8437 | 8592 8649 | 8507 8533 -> 0.65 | 30.3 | 29.4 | 30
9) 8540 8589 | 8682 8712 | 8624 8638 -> -0.58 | 29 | 30.4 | 29.3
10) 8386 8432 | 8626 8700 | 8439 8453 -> 0.04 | 30.1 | 29.8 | 29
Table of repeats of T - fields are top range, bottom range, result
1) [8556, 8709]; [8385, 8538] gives 1.04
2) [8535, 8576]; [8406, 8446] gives 0.97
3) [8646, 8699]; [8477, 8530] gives 1.01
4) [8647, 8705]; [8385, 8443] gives 1.01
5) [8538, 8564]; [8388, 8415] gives 0.93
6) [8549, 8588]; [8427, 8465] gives 1.02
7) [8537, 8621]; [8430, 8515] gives 1.01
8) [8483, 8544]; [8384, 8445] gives 0.97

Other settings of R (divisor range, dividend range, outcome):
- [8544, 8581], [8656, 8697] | 0.96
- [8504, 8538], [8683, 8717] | 1.02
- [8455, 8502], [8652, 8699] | 0.96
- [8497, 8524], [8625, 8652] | 1.05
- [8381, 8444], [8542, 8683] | 0.98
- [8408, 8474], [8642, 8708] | 0.95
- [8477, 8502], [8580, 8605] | 1.02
